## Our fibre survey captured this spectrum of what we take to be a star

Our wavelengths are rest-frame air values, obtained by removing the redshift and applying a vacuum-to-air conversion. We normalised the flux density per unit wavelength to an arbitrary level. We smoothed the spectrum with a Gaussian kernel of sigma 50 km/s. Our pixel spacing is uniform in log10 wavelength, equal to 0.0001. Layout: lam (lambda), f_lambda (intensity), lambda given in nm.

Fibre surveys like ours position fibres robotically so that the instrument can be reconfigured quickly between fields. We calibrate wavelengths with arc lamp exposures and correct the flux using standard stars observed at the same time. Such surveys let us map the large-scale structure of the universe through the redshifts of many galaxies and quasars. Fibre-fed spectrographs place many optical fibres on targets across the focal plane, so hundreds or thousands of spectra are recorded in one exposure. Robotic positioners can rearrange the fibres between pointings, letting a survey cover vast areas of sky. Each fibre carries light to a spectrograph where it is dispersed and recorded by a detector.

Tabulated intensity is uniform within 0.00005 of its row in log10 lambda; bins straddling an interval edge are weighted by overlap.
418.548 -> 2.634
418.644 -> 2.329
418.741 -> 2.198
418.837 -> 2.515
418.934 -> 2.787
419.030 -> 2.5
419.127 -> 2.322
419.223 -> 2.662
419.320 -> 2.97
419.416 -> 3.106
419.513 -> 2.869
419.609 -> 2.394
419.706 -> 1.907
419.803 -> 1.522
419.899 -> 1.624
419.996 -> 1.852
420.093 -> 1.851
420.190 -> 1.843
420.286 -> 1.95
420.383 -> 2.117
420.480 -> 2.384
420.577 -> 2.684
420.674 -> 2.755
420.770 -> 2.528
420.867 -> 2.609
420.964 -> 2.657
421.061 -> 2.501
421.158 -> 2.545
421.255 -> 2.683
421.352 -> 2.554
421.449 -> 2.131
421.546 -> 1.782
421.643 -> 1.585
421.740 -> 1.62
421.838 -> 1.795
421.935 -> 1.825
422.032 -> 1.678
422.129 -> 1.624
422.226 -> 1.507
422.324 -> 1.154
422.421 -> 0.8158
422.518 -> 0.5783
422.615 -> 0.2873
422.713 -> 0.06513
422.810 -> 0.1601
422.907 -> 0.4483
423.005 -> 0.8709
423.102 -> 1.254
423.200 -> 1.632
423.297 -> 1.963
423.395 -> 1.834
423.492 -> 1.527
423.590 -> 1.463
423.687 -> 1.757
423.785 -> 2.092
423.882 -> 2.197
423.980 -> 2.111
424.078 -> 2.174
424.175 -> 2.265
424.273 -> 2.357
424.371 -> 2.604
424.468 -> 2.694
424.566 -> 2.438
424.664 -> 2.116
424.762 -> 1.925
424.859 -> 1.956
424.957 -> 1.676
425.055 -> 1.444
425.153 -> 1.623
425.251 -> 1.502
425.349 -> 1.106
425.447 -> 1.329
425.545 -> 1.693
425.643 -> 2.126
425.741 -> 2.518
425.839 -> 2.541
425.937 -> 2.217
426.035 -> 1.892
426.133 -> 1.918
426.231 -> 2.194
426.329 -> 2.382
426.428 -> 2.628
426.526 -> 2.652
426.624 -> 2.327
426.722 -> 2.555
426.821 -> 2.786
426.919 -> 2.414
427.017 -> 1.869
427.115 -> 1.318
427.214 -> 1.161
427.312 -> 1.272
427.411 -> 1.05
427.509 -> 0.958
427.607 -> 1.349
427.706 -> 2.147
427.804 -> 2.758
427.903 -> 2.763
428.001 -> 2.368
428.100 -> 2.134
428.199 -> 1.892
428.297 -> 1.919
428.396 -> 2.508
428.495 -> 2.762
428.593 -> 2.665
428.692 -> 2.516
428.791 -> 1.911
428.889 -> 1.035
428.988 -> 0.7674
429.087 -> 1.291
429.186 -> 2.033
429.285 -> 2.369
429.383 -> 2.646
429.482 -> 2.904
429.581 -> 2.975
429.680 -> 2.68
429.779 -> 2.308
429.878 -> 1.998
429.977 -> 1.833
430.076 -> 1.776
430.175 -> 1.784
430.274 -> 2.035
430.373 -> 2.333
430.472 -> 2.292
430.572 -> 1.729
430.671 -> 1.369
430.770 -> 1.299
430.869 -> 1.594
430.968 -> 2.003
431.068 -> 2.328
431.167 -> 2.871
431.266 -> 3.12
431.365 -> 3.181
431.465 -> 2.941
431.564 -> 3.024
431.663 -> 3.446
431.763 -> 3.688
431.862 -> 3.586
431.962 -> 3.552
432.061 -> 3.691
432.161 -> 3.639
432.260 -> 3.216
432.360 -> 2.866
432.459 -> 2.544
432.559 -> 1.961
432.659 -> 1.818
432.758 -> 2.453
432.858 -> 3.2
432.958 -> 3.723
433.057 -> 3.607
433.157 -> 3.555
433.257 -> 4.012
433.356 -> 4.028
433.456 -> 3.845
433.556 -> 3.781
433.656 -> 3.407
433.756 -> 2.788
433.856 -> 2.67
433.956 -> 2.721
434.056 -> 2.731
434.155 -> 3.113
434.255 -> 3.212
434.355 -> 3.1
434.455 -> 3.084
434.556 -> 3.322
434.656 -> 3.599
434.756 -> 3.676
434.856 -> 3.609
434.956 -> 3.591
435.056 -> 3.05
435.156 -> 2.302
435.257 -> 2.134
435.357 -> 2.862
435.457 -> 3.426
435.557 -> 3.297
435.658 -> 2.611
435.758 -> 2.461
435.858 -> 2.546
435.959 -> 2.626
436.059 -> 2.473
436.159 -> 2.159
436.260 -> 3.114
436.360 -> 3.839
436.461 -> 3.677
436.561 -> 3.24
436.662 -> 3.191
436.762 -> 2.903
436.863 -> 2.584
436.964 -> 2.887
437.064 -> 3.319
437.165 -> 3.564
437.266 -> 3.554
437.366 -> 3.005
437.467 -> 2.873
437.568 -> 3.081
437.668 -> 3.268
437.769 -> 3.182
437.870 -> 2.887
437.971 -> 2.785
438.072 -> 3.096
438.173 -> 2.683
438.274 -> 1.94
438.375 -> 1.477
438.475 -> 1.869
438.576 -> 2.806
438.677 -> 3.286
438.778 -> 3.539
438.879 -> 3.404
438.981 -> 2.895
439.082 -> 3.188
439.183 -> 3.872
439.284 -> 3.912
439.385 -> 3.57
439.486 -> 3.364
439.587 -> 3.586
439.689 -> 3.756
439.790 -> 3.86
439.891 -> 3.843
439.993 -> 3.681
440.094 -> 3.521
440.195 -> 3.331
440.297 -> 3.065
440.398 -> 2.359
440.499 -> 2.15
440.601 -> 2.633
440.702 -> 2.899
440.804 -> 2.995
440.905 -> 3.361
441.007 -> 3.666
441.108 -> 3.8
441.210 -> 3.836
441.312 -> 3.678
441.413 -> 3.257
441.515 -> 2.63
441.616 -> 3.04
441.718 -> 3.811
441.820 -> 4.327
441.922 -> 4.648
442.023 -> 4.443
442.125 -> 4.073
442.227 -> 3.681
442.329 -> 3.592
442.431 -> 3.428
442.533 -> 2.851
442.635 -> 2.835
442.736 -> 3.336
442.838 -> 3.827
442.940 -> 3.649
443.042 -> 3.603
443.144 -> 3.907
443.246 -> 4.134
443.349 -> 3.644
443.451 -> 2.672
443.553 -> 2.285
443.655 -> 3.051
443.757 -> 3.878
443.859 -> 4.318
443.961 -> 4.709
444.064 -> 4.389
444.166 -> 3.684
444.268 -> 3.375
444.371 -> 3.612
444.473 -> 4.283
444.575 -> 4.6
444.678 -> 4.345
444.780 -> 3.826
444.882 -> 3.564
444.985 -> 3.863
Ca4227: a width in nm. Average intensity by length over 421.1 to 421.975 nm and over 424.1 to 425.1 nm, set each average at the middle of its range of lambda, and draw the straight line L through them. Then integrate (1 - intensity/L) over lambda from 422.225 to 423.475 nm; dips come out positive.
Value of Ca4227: 0.679 nm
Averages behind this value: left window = 2.06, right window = 2.15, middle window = 0.961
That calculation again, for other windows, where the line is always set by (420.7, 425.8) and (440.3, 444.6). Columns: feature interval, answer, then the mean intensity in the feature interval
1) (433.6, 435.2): -0.192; 3.13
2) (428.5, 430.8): 0.299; 2.04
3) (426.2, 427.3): -0.050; 2.18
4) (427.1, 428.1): 0.195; 1.75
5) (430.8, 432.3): -0.295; 3.04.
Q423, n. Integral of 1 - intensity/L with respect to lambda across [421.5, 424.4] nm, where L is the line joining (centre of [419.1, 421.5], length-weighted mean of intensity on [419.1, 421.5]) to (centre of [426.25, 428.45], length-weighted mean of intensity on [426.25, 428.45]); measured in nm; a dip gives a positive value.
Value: 0.966 nm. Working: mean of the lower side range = 2.36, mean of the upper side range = 2.06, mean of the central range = 1.49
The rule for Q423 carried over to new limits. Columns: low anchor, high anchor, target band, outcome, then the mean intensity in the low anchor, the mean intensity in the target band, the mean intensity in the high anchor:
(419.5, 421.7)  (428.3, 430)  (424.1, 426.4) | 0.18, 2.22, 2.03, 2.19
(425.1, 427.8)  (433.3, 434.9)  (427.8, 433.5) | 0.26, 1.92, 2.57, 3.29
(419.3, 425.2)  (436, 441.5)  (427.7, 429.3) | 0.17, 1.88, 2.1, 3.14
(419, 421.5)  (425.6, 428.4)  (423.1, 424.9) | 0.14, 2.36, 2.04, 2.08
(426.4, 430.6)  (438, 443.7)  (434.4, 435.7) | -0.19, 2.08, 3.12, 3.31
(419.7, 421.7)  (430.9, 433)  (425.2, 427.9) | 0.66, 2.2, 1.96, 2.98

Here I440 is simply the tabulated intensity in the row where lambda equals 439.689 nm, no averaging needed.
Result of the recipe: 3.756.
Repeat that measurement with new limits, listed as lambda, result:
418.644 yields 2.329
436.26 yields 3.114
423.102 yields 1.254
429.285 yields 2.369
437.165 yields 3.564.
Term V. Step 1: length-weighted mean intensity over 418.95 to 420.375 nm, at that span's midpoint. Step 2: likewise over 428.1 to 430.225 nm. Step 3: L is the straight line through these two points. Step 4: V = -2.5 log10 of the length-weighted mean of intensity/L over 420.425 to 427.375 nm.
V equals 0.17 mag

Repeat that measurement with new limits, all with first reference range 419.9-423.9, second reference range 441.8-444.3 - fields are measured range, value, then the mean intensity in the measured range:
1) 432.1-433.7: -0.17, 3.23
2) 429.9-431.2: 0.29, 1.93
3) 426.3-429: 0.11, 2.05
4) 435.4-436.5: 0.04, 2.92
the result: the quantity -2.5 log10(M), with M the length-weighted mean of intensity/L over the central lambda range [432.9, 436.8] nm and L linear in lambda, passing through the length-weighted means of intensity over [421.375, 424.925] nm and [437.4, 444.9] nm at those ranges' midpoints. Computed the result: -0.14 mag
